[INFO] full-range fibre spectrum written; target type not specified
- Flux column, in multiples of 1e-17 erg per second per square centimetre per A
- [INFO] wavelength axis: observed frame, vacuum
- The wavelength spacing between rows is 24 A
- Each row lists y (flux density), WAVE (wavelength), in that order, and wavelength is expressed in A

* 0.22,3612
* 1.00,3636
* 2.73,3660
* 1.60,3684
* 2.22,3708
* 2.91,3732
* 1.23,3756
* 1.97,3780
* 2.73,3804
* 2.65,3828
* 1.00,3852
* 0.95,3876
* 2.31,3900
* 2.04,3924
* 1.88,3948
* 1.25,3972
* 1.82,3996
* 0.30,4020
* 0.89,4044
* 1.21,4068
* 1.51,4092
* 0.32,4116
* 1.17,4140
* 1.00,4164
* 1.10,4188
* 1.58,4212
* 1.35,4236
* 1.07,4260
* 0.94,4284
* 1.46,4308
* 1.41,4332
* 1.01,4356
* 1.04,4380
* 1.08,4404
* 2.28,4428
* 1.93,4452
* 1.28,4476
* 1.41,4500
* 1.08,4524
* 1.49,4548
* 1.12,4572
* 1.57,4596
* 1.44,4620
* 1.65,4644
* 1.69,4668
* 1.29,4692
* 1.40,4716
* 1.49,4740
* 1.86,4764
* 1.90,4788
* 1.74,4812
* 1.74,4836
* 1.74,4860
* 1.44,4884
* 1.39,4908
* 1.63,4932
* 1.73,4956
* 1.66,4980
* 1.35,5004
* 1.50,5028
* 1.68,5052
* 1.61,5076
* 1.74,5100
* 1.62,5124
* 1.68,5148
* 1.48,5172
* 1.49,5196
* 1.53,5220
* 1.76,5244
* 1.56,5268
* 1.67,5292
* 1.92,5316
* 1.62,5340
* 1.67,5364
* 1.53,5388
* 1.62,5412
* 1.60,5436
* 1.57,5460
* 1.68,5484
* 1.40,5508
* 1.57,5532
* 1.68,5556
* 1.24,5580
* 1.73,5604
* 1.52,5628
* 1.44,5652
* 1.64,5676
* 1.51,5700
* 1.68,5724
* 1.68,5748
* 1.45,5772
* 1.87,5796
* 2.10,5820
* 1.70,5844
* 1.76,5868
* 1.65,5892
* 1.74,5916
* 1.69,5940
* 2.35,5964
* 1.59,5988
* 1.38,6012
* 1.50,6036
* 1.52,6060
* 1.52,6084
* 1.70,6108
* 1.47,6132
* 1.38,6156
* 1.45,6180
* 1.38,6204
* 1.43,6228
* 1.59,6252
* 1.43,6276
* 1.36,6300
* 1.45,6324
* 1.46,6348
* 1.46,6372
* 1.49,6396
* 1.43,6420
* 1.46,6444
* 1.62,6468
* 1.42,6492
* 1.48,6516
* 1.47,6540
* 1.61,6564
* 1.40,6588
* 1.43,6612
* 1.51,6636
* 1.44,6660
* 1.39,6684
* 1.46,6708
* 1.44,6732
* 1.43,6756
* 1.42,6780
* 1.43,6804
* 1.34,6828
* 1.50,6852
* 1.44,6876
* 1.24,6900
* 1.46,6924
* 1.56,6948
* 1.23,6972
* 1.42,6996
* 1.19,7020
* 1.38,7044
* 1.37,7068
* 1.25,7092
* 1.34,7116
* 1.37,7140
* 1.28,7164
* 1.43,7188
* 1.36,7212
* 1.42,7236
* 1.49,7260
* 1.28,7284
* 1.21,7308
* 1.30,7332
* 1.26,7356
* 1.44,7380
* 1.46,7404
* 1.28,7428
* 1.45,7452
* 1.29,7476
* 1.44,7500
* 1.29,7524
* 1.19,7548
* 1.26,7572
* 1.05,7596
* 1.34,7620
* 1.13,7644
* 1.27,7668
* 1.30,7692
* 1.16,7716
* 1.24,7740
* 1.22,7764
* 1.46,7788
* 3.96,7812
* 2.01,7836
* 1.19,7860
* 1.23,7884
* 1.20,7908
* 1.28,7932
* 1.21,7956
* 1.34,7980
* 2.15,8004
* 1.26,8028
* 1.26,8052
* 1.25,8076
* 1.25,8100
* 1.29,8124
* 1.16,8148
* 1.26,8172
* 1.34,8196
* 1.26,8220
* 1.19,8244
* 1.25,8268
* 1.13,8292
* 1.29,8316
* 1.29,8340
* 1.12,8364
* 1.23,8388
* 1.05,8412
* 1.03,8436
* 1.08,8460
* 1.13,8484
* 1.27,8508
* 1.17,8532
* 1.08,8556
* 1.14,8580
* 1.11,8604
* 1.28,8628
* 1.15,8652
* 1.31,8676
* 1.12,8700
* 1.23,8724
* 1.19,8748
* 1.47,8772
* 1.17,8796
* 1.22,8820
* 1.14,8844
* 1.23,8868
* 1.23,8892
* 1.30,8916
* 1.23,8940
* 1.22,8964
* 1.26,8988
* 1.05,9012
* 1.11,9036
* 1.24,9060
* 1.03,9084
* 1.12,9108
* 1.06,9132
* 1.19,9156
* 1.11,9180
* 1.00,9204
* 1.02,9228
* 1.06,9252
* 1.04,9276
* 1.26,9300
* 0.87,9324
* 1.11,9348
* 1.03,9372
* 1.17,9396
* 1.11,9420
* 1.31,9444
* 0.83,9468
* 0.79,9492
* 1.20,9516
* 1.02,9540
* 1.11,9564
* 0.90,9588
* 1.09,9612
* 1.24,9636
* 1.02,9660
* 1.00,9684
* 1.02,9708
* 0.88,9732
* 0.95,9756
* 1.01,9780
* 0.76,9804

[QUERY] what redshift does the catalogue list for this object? 0.19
